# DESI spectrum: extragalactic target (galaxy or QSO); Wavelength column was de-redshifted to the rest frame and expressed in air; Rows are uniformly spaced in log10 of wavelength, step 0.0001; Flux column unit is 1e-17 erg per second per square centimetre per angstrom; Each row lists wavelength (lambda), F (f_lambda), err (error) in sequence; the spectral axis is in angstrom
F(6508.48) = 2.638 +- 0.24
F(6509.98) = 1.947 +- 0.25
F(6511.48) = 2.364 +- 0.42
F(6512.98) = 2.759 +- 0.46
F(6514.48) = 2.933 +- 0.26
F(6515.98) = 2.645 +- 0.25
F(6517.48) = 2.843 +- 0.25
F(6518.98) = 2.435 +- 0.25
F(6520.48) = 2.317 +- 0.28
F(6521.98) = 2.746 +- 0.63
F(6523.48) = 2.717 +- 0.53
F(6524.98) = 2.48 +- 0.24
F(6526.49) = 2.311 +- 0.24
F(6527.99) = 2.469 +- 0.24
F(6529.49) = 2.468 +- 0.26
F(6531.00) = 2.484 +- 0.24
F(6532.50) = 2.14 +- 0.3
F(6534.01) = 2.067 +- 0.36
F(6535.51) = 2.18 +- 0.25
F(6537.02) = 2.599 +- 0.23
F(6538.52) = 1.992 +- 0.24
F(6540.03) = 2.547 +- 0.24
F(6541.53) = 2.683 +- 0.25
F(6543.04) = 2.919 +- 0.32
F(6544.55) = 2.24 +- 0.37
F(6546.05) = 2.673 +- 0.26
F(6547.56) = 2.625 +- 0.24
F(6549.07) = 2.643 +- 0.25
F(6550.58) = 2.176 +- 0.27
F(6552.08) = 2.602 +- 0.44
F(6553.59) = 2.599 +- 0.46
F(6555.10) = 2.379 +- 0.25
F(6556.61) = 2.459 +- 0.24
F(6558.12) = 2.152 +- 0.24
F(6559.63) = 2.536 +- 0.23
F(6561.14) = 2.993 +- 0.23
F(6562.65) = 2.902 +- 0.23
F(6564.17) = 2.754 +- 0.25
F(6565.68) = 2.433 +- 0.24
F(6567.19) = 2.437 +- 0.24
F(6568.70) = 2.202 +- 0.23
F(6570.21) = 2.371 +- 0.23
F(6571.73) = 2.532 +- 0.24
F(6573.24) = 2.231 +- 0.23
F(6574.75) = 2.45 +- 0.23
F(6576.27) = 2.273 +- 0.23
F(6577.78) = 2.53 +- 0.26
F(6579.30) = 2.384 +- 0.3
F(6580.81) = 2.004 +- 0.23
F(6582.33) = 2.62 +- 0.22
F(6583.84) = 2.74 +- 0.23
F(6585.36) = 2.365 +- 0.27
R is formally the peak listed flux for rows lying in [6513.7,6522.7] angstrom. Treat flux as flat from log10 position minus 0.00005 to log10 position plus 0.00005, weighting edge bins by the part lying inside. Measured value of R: 2.933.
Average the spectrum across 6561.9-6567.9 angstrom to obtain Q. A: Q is 2.63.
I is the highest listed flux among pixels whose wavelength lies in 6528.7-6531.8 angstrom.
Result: 2.484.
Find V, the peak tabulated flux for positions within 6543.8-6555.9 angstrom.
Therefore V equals 2.673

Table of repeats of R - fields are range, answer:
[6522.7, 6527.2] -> 2.717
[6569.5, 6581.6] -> 2.532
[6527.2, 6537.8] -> 2.599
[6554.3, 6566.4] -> 2.993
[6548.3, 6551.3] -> 2.643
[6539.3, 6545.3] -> 2.919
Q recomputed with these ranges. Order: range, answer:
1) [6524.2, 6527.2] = 2.4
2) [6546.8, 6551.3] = 2.48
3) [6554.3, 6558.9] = 2.33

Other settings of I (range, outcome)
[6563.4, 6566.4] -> 2.754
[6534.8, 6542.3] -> 2.683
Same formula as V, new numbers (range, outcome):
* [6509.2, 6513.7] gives 2.759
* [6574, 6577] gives 2.45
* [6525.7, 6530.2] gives 2.469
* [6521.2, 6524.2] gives 2.746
